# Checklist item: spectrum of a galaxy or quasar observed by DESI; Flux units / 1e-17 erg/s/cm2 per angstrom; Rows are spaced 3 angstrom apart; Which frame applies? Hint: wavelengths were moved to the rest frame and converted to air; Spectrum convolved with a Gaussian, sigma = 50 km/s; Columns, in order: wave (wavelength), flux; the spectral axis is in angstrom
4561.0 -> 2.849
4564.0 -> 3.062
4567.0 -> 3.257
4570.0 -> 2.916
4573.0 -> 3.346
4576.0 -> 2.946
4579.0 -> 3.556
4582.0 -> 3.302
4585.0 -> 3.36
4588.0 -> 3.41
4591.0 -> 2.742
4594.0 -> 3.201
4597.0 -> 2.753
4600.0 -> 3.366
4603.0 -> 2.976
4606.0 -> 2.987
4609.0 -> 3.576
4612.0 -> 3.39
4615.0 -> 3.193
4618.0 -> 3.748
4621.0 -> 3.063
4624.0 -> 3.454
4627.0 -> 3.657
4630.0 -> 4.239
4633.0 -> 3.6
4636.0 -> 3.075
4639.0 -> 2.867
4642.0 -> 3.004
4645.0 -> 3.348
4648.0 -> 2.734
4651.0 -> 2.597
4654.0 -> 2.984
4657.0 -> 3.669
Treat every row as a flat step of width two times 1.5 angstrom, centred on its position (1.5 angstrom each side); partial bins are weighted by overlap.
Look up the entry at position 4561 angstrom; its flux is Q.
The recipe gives 2.849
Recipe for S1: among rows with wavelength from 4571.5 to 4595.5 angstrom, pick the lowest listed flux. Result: 2.742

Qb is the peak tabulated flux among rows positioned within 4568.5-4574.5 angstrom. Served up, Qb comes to 3.346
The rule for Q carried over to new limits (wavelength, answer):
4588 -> 3.41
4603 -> 2.976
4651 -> 2.597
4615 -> 3.193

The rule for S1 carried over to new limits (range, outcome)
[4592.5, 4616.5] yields 2.753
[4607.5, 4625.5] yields 3.063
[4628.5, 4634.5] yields 3.6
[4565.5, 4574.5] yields 2.916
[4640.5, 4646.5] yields 3.004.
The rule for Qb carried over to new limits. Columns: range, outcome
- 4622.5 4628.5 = 3.657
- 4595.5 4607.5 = 3.366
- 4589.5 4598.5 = 3.201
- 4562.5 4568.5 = 3.257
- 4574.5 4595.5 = 3.556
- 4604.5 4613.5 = 3.576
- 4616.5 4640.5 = 4.239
